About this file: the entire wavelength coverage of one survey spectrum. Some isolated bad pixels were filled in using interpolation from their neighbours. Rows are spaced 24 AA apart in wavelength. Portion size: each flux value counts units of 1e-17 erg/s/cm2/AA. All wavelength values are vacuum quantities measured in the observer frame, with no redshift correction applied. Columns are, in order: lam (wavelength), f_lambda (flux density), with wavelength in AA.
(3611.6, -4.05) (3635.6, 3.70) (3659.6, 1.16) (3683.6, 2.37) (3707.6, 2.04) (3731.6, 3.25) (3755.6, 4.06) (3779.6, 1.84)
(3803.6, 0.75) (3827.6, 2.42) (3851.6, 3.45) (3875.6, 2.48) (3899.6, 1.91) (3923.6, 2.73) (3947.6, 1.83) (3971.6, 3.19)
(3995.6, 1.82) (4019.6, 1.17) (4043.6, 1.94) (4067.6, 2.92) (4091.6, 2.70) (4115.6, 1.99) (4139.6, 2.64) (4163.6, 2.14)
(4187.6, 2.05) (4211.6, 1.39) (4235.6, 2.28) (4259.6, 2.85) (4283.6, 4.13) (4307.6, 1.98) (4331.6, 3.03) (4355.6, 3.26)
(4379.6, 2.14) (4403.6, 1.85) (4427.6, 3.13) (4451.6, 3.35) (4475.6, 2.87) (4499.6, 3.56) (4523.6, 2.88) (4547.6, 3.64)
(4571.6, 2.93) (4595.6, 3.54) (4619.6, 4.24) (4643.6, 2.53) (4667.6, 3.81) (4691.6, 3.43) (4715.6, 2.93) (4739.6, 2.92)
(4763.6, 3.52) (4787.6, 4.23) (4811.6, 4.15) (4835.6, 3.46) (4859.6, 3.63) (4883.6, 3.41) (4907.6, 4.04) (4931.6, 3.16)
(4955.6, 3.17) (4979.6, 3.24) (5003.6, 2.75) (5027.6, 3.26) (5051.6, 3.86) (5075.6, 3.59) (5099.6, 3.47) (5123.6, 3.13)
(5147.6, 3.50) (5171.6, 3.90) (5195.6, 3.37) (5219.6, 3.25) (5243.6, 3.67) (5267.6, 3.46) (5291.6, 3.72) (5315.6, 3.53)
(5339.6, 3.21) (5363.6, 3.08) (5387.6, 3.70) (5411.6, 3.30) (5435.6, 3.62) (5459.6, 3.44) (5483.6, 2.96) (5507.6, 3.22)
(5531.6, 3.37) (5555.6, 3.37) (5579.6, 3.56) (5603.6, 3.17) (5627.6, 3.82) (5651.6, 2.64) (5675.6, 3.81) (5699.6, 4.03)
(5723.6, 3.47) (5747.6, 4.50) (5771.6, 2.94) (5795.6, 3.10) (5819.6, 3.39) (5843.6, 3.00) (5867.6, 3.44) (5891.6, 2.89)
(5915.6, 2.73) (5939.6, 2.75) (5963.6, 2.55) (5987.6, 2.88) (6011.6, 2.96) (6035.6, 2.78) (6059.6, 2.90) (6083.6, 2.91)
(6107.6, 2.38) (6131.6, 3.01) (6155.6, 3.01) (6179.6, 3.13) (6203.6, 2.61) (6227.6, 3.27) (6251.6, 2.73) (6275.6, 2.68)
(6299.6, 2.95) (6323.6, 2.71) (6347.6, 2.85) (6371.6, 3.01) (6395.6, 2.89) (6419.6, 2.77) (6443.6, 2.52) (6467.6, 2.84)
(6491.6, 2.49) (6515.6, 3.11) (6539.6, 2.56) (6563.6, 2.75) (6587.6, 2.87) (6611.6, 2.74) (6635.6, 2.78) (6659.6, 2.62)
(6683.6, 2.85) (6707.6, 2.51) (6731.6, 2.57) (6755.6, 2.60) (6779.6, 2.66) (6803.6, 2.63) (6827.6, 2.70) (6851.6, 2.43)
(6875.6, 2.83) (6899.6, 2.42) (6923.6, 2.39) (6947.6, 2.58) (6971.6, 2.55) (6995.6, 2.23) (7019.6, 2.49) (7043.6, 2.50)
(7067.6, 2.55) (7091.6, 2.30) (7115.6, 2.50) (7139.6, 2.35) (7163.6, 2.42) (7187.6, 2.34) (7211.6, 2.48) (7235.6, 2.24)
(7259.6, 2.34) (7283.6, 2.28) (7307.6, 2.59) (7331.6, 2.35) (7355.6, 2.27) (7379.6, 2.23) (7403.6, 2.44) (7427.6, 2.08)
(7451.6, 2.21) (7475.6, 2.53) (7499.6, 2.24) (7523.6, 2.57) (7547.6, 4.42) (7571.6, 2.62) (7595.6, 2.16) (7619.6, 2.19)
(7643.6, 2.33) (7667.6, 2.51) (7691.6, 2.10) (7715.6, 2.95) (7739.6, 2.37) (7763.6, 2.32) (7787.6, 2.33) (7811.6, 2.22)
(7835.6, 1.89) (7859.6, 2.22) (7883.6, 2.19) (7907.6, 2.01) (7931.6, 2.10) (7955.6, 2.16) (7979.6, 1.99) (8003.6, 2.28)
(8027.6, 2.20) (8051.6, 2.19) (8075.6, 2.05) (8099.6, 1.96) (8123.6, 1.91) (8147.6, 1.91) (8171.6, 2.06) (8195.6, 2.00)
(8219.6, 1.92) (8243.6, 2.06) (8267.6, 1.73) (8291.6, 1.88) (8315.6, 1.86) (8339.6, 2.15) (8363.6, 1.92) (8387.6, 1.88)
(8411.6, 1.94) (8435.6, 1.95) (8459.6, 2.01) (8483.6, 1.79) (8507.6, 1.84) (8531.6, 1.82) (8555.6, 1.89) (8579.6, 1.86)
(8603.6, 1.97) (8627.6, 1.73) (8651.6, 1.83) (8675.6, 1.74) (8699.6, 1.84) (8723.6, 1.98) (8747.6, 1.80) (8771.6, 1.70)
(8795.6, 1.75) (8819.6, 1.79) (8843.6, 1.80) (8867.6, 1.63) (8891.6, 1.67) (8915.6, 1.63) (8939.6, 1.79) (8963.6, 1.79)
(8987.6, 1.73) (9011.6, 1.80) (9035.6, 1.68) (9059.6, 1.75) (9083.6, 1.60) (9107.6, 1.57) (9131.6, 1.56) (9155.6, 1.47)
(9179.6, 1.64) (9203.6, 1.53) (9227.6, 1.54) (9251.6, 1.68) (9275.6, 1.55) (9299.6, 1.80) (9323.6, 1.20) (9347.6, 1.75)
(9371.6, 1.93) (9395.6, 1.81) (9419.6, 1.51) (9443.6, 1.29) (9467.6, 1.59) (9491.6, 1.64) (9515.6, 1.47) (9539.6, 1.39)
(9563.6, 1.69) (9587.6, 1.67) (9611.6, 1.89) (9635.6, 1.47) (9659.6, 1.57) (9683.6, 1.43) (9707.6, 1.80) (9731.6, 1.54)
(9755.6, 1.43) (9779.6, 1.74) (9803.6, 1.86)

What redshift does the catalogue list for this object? 0.15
